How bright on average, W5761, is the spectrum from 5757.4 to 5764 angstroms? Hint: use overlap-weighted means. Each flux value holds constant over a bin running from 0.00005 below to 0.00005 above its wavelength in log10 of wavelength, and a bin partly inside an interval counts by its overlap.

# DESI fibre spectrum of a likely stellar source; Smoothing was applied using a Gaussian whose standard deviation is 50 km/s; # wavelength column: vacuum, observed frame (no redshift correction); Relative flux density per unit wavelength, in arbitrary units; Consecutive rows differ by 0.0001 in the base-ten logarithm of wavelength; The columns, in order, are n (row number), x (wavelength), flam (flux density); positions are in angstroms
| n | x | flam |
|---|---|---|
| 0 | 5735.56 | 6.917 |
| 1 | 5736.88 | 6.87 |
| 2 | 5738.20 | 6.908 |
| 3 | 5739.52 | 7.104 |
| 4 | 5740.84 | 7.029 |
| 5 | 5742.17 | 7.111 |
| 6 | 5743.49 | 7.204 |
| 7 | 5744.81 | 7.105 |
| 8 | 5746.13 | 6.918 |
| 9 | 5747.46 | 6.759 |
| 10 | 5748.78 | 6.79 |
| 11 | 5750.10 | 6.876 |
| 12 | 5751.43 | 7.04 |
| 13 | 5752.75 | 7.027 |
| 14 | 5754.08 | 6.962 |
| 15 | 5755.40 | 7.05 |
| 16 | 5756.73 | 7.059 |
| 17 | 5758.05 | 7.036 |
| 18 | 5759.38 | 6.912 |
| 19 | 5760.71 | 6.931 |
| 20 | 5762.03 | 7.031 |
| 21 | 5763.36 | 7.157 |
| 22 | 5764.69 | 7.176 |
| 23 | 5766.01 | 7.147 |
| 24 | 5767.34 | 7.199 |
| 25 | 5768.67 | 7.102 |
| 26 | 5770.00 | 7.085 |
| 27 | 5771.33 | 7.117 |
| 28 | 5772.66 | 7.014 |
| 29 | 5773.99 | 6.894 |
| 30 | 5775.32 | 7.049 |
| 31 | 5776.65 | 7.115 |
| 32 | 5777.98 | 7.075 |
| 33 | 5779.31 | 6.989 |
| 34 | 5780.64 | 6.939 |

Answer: 7.01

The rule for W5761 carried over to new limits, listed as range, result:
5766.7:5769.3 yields 7.15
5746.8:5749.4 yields 6.78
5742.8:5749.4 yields 6.96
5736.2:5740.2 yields 6.97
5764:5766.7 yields 7.17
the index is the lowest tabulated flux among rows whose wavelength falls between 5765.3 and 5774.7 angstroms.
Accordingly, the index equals 6.894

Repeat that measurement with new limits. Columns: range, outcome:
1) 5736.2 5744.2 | 6.87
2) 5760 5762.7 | 6.931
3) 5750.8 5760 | 6.912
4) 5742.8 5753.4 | 6.759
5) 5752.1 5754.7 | 6.962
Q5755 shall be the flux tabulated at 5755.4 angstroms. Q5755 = 7.05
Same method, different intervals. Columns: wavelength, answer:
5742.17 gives 7.111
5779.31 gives 6.989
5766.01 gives 7.147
